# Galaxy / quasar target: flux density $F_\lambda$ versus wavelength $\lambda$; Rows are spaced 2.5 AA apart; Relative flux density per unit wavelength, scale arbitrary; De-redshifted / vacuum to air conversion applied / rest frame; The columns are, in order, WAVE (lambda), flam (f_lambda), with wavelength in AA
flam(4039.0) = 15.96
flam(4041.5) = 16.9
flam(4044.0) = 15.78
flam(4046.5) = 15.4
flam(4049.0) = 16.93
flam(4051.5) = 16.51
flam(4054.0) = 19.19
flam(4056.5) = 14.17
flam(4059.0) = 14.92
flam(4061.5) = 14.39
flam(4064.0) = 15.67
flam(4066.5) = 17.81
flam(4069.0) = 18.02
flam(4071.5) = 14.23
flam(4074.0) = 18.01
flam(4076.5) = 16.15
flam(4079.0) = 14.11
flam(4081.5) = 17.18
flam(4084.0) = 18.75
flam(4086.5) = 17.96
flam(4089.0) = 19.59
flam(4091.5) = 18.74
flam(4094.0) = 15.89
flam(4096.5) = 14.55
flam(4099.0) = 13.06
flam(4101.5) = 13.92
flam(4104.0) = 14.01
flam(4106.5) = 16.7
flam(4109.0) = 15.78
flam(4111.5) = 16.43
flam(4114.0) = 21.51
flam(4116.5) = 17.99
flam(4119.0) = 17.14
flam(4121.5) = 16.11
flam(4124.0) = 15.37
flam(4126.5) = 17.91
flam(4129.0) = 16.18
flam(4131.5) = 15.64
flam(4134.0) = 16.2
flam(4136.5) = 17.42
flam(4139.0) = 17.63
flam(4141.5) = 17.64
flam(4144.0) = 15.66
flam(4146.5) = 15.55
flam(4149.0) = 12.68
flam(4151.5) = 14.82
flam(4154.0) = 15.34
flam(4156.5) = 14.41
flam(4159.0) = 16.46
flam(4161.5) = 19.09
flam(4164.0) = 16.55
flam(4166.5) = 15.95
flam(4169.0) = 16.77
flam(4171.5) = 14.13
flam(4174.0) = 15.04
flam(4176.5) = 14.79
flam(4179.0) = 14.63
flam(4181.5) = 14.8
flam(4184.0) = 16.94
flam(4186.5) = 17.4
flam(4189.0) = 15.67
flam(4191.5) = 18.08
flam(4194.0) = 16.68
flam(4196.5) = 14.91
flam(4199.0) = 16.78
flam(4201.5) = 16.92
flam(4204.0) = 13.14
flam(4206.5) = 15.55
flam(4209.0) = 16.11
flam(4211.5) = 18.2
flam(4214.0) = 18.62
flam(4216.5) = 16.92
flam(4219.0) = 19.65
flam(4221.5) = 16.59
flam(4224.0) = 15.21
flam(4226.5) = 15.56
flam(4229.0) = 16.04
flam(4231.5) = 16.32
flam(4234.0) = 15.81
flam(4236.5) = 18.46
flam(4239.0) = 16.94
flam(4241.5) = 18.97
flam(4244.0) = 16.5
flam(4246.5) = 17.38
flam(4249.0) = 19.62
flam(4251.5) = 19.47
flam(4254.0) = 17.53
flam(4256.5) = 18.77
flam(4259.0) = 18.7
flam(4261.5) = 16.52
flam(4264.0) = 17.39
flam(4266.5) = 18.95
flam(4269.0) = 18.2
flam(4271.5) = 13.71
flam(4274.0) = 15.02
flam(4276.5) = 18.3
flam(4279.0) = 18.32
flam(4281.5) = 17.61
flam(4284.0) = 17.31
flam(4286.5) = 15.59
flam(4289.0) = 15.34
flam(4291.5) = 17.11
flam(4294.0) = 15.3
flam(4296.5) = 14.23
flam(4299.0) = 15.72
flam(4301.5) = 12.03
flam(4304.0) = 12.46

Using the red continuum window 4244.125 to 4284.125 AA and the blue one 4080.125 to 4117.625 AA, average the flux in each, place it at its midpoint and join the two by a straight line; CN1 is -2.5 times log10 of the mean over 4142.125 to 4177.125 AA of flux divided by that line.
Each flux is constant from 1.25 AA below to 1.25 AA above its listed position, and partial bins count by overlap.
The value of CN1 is 0.10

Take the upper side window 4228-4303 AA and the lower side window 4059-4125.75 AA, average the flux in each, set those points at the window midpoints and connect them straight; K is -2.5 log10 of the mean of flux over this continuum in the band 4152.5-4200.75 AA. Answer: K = 0.04 mag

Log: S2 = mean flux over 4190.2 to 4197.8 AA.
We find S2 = 16.6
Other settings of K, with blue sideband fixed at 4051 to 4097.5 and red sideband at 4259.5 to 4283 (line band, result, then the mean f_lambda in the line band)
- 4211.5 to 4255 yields -0.02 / 17.4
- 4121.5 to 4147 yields 0.02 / 16.5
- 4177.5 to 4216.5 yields 0.04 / 16.3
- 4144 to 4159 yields 0.14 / 14.8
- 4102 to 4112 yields 0.08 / 15.5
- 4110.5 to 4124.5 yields -0.05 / 17.6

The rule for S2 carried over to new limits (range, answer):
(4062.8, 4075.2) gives 16.7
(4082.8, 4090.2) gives 18.8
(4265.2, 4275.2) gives 16.5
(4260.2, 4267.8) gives 17.6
